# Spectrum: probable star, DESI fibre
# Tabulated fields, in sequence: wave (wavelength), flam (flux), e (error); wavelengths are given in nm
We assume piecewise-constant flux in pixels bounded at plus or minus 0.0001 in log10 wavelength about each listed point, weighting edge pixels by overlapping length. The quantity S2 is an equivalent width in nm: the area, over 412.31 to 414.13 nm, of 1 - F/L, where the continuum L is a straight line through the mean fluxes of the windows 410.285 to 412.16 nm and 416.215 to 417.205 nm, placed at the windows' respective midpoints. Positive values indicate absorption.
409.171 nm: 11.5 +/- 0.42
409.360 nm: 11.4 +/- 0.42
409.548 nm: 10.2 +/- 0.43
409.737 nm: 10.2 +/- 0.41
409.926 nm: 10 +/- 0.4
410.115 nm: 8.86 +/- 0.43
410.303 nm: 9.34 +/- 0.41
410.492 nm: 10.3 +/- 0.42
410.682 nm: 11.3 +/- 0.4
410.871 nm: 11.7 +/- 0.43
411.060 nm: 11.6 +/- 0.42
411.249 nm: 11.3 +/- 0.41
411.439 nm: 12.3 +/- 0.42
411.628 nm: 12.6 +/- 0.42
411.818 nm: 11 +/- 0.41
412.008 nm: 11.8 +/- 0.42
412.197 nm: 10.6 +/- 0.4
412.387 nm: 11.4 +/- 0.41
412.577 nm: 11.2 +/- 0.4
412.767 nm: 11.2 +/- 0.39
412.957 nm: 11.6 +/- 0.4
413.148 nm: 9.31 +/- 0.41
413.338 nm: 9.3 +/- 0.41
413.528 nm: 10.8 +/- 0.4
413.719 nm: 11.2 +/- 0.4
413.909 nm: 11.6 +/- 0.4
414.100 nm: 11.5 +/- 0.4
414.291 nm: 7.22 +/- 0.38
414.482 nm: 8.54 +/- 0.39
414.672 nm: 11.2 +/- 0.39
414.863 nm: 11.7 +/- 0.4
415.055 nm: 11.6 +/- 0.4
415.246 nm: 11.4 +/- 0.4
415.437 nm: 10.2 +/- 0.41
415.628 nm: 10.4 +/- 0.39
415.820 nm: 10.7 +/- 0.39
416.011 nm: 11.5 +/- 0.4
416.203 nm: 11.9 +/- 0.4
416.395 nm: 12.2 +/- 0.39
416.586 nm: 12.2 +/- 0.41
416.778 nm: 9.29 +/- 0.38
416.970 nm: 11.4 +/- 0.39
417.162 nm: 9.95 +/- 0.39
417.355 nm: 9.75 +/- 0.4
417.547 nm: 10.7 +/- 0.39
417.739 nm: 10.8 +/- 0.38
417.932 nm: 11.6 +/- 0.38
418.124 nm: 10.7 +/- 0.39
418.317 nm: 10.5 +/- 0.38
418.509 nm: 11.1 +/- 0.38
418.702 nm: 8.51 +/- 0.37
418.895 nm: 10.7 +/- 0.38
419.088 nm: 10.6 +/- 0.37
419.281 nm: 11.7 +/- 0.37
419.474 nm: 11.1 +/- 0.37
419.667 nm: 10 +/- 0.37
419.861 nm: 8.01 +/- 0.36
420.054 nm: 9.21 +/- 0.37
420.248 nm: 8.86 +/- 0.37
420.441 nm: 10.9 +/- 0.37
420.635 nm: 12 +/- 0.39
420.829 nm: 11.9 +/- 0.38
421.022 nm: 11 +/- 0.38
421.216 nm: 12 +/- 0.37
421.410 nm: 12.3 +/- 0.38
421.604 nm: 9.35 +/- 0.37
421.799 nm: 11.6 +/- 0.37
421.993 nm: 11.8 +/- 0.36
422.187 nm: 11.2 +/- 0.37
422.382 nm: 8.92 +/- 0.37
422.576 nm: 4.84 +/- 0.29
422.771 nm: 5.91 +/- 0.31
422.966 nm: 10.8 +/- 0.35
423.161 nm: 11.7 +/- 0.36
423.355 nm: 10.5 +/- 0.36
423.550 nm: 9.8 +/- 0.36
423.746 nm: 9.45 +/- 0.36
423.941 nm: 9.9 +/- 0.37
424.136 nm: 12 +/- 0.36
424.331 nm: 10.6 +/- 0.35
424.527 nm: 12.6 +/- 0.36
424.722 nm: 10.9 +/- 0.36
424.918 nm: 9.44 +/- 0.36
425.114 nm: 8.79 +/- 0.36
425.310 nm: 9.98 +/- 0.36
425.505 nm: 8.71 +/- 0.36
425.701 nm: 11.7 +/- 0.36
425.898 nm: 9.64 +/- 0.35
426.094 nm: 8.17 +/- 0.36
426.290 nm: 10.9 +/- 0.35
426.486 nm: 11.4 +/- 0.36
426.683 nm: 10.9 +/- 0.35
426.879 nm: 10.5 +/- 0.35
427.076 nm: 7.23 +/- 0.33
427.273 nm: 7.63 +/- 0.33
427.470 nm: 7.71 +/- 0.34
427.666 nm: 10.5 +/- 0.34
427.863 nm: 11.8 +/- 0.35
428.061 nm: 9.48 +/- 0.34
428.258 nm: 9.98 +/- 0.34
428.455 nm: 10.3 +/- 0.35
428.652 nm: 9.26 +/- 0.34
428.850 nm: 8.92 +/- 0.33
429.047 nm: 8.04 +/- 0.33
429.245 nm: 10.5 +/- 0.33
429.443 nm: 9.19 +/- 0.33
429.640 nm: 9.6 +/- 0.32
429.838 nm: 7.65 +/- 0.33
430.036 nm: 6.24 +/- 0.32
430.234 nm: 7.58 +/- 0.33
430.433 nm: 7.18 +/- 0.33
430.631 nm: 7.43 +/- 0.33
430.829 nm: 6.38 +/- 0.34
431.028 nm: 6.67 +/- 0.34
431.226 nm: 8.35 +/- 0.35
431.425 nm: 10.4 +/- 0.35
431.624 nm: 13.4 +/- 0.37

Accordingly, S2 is 0.07 nm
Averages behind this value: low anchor 11.4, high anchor 11.1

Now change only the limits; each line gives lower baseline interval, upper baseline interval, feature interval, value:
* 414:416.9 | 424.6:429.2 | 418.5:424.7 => -0.09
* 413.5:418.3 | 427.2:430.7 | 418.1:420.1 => 0.02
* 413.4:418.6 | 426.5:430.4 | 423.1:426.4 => -0.22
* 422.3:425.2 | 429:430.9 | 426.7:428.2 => -0.12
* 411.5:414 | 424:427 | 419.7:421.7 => 0.02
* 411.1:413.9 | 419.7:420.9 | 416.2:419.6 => -0.12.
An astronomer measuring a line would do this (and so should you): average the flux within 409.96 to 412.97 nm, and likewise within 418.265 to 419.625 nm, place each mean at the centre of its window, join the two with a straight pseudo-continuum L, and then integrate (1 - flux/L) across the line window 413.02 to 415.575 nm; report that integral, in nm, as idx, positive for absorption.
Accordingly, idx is 0.11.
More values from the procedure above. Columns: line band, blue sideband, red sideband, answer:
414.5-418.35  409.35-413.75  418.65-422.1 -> -0.07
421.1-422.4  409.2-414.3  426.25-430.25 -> -0.16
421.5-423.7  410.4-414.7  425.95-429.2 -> 0.07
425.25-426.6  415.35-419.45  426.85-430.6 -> -0.11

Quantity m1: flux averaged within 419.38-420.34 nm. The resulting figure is 9.43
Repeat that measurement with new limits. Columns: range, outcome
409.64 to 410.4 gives 9.61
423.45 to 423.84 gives 9.61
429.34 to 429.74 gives 9.41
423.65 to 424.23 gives 10.5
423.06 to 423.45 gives 11.1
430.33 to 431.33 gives 7.21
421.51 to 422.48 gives 10.6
